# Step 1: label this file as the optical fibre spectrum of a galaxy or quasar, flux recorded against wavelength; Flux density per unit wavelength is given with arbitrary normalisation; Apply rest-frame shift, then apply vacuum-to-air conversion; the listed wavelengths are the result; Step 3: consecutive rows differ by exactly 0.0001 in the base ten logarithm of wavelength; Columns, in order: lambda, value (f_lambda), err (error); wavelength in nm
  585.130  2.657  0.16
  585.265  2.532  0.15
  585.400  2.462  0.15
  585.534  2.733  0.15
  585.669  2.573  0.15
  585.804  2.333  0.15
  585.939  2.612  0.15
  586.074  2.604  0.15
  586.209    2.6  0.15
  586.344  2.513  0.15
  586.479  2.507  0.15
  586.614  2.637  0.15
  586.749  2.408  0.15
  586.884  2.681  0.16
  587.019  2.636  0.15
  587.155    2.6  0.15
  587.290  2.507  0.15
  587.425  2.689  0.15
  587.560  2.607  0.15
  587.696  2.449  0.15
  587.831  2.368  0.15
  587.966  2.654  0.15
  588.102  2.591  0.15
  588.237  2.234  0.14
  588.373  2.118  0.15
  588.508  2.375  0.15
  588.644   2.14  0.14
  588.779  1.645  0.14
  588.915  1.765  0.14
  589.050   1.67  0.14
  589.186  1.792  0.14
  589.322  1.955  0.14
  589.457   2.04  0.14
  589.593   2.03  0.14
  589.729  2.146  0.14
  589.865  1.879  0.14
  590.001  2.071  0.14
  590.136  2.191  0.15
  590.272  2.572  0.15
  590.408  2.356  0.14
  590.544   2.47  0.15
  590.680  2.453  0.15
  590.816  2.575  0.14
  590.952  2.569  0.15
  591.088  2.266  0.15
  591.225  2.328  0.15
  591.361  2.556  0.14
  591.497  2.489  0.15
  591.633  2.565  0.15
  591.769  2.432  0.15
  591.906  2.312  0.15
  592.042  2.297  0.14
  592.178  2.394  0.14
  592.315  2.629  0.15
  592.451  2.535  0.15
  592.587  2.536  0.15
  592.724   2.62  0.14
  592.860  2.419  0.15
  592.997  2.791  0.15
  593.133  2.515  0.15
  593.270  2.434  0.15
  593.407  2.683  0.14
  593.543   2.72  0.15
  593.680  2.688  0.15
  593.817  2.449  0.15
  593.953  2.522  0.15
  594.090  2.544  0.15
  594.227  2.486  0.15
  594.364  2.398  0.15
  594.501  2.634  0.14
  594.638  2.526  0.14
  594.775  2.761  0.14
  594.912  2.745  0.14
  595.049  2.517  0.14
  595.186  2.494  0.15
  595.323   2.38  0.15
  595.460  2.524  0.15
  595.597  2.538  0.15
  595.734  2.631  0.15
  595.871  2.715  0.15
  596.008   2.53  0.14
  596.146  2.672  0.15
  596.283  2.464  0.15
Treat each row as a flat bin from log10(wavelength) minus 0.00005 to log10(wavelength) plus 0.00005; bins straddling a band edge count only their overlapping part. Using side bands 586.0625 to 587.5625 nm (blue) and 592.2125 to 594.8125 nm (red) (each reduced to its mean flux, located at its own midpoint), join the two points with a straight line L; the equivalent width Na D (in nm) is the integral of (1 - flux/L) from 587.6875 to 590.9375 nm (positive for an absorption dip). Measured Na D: 0.486 nm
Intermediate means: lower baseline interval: 2.58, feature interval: 2.19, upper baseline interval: 2.57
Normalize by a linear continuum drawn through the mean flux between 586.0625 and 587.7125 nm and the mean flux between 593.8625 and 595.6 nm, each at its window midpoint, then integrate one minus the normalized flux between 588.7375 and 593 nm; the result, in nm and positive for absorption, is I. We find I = 0.45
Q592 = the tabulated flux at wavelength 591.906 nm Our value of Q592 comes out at 2.312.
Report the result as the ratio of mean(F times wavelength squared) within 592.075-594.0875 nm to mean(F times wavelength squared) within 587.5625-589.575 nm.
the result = 1.2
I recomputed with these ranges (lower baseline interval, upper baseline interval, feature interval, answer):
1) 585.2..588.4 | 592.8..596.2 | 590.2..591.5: 0.047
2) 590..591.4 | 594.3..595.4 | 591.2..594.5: -0.042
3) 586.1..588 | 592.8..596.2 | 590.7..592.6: 0.079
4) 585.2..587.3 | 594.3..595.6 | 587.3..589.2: 0.235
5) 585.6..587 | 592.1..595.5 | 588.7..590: 0.336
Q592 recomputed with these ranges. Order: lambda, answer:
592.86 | 2.419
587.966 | 2.654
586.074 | 2.604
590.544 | 2.47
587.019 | 2.636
